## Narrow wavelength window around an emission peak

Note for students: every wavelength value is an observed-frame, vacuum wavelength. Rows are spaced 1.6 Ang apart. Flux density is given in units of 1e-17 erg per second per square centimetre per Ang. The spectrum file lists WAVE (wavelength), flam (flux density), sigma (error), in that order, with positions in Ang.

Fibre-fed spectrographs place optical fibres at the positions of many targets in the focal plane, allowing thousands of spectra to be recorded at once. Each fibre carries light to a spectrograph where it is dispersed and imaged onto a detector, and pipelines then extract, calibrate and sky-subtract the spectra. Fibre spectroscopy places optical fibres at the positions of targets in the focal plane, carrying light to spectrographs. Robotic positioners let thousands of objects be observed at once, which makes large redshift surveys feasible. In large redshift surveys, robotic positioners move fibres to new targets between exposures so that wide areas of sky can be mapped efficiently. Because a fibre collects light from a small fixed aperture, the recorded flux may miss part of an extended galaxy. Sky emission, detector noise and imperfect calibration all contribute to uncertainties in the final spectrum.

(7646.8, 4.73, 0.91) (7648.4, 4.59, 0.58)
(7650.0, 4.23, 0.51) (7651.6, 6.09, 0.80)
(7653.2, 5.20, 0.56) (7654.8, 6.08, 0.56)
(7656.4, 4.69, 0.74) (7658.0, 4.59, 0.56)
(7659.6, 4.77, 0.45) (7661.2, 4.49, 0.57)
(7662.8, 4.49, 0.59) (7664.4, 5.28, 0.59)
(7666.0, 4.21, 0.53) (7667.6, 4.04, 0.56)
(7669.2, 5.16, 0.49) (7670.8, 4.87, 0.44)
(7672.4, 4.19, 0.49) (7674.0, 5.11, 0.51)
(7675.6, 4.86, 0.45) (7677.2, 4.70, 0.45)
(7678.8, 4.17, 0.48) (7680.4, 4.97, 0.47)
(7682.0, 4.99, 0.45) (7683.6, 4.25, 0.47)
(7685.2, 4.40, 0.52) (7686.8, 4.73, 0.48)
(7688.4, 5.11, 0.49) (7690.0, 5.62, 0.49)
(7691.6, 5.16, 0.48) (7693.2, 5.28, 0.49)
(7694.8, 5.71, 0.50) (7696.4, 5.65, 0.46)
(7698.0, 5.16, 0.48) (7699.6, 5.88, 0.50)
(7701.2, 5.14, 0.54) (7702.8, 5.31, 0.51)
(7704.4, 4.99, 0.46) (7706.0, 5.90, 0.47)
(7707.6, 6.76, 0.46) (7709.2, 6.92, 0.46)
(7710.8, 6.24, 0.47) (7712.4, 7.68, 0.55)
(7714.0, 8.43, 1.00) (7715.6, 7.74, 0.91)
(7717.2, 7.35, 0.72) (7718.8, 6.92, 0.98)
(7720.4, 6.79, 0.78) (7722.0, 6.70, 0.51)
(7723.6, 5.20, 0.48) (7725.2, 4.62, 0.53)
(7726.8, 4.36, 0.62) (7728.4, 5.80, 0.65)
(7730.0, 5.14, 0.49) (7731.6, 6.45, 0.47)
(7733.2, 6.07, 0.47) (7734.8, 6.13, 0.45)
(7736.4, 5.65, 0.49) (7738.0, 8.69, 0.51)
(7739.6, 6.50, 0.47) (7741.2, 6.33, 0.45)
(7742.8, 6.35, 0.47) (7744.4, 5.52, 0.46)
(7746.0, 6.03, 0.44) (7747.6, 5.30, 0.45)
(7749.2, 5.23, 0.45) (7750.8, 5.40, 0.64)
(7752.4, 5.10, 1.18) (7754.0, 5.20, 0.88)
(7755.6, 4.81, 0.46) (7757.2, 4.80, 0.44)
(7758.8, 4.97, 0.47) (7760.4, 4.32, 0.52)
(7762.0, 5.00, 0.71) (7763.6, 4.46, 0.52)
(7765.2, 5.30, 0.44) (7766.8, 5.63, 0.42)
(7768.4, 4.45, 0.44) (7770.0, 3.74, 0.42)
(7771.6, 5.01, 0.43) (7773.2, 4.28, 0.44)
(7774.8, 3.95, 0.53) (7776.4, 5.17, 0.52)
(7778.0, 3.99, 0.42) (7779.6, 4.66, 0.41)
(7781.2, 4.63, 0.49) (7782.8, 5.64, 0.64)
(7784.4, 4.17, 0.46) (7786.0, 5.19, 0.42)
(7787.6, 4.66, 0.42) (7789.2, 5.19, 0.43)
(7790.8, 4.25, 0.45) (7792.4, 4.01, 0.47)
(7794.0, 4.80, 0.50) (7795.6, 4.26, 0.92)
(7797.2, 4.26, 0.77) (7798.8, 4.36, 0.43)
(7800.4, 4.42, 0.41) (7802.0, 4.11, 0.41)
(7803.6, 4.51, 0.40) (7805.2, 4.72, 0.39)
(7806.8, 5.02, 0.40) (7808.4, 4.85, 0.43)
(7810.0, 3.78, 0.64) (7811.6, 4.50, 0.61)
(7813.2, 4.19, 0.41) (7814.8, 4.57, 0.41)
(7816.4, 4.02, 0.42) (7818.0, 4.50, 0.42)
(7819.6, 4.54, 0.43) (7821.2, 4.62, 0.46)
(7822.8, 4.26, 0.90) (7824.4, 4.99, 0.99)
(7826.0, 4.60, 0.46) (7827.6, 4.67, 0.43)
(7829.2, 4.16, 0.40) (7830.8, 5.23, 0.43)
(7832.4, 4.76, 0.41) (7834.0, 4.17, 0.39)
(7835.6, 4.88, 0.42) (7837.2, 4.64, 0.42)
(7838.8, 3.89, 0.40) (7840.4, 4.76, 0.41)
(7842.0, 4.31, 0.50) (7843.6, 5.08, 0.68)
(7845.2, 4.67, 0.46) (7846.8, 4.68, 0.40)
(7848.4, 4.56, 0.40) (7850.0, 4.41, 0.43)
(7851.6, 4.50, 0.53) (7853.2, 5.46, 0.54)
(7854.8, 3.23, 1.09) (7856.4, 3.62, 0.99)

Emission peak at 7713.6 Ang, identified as Halpha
